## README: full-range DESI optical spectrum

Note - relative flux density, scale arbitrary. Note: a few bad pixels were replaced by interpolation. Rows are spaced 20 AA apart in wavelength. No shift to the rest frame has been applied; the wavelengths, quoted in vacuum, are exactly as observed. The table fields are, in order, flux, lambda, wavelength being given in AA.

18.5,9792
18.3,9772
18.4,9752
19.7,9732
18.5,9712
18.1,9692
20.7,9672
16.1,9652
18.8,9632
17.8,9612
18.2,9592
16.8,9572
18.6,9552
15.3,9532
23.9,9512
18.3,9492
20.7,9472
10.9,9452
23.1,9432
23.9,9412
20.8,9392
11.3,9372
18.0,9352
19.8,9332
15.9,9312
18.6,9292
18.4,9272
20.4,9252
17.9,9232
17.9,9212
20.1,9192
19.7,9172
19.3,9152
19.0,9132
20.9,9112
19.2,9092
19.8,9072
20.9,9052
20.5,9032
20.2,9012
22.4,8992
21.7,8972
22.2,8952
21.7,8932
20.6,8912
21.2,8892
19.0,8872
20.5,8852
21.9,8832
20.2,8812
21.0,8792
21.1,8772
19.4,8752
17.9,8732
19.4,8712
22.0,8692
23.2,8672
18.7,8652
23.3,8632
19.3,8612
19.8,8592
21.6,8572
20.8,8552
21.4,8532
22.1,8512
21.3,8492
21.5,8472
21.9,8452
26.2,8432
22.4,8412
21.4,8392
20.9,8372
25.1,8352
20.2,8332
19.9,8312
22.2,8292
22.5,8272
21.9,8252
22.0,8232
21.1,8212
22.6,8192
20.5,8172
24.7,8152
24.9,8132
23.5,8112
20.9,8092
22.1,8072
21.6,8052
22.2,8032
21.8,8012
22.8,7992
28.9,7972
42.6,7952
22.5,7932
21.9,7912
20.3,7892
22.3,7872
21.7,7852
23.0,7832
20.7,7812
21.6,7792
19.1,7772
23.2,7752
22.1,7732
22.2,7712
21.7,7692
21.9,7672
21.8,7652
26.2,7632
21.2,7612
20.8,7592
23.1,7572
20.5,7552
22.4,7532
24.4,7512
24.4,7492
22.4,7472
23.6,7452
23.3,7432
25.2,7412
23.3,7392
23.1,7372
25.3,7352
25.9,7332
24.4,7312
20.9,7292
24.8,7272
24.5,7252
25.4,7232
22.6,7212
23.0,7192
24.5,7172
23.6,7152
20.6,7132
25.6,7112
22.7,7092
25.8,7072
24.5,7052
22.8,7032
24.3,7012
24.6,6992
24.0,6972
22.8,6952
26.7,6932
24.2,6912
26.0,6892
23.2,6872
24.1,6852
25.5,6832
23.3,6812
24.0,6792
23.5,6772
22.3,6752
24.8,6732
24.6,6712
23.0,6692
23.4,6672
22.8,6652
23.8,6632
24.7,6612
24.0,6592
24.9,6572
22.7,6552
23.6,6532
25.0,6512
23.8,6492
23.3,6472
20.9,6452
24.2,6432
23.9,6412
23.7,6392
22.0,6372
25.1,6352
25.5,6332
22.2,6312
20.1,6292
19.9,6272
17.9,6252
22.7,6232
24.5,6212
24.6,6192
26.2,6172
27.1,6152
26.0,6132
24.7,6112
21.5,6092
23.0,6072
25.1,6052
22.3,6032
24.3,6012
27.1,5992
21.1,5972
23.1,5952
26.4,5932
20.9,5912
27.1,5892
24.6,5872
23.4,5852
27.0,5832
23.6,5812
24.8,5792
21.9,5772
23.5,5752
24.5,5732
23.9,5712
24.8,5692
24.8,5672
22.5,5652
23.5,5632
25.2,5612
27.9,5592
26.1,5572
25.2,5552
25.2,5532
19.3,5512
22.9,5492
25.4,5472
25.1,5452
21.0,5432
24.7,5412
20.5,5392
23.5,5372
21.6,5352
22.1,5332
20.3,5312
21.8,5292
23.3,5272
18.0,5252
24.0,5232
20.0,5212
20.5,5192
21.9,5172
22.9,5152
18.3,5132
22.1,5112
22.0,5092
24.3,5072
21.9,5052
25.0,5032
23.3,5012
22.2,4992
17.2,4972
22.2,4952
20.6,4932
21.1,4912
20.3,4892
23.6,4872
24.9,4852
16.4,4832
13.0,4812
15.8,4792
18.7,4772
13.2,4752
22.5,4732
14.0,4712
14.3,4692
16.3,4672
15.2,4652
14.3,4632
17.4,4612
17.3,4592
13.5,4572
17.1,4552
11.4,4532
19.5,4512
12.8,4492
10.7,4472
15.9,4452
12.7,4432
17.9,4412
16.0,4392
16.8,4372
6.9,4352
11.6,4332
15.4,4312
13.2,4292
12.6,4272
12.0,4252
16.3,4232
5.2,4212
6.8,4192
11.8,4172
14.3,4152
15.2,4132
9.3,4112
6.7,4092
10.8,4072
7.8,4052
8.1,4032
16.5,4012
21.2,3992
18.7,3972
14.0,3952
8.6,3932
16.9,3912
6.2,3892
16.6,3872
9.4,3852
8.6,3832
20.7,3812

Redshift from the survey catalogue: 0.211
